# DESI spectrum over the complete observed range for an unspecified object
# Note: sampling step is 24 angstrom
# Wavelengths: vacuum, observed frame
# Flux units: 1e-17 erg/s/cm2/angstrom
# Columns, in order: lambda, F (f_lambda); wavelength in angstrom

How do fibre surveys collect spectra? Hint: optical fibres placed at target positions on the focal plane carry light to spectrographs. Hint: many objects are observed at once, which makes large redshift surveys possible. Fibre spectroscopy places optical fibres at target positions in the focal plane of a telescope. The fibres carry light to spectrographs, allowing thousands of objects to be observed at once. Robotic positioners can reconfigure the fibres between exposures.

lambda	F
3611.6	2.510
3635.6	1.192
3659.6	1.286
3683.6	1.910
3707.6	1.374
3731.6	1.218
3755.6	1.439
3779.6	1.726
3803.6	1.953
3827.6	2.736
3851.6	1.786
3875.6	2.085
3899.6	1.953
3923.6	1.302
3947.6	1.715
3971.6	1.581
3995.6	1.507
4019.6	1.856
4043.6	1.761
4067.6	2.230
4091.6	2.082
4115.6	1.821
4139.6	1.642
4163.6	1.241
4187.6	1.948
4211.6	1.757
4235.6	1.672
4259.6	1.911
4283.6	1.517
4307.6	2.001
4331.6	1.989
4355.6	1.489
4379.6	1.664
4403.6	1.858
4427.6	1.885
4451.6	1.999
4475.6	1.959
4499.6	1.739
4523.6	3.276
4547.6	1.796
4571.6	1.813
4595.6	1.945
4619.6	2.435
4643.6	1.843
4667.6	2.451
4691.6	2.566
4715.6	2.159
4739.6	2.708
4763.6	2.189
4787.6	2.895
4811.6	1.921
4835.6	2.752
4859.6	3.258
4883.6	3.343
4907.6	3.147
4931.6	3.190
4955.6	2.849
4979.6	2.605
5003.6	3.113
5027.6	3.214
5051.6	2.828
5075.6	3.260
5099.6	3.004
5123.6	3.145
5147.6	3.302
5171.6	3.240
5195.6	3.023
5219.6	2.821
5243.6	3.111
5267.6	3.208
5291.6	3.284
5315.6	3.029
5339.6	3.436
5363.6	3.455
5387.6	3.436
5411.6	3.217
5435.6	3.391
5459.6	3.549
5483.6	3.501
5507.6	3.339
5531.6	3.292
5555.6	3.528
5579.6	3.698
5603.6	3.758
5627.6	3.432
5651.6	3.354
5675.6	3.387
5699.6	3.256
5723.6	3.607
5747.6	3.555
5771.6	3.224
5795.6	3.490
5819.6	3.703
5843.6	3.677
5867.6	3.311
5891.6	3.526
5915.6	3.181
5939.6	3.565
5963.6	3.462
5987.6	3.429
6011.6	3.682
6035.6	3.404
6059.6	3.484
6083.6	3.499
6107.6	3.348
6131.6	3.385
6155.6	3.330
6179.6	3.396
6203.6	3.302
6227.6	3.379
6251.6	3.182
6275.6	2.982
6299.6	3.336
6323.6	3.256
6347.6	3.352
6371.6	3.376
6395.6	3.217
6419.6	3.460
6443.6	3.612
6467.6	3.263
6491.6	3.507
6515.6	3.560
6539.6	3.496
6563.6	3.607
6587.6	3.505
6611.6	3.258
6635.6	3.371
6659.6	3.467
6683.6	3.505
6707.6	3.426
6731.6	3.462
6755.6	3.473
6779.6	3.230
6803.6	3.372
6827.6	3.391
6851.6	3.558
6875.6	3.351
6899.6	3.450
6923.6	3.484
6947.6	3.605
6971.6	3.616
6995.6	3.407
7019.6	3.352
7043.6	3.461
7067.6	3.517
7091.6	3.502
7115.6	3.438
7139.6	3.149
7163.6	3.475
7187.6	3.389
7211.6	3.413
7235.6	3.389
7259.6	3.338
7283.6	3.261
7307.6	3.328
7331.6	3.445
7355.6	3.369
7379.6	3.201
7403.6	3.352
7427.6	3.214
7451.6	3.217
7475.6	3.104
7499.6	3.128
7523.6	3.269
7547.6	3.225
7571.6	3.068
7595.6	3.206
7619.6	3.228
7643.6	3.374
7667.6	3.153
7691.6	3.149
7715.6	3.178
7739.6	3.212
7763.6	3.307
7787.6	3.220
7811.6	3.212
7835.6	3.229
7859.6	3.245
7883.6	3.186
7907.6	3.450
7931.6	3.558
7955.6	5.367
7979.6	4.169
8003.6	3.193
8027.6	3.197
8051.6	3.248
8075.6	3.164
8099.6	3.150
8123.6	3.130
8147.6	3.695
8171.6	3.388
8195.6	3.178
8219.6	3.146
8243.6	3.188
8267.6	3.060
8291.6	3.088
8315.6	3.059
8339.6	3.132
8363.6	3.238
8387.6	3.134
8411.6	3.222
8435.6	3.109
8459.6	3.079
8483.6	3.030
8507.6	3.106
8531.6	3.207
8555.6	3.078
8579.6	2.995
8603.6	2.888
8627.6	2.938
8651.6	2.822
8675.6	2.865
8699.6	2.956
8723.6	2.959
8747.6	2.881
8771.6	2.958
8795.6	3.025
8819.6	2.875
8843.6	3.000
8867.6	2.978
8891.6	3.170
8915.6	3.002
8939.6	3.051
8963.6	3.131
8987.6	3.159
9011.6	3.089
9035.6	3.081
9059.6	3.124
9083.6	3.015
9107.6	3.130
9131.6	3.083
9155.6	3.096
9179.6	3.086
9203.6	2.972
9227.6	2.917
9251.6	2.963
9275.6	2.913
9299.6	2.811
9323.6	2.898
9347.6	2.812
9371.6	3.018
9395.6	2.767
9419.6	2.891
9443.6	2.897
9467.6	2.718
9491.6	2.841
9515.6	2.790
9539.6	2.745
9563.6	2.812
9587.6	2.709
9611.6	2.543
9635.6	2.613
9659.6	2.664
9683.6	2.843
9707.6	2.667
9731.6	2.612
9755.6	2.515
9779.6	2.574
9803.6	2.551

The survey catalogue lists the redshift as 0.21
